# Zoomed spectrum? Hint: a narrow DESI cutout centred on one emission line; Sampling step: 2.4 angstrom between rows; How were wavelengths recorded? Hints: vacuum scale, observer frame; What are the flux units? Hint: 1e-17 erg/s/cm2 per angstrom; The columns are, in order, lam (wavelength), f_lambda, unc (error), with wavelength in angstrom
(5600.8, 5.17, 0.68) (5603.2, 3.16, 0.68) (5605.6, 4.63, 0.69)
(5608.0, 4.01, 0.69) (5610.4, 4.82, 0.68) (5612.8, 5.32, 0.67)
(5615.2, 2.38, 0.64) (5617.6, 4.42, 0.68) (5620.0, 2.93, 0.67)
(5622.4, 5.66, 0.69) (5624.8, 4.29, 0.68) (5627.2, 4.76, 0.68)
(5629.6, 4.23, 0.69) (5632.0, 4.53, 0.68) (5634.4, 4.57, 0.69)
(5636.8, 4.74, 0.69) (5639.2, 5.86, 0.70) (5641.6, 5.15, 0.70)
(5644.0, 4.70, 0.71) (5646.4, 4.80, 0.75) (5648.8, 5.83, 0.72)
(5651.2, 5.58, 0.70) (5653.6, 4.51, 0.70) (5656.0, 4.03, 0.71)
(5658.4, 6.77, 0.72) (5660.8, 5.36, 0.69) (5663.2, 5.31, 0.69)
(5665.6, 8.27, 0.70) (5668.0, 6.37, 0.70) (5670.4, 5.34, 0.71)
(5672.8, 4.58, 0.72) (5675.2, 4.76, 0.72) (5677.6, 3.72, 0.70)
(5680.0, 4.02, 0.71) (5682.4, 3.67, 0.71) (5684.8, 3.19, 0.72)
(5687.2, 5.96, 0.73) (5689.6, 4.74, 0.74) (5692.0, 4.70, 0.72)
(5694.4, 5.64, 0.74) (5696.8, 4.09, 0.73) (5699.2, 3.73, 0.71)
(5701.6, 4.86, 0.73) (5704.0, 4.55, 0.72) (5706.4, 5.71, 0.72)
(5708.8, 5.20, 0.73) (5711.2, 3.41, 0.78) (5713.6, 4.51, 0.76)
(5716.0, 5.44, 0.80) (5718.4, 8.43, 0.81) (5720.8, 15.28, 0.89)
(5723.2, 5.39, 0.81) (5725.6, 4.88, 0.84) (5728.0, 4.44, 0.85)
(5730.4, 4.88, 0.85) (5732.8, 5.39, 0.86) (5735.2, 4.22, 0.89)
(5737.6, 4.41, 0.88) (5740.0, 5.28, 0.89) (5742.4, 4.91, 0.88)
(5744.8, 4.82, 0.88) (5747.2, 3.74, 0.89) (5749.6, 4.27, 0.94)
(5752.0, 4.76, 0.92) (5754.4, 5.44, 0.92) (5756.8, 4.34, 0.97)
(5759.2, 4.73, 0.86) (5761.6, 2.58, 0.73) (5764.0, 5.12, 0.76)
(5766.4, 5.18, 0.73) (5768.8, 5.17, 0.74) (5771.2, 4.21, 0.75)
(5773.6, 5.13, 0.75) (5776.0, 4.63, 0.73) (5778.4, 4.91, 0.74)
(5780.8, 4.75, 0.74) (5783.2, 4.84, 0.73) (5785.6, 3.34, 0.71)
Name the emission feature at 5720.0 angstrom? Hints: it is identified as [O III]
